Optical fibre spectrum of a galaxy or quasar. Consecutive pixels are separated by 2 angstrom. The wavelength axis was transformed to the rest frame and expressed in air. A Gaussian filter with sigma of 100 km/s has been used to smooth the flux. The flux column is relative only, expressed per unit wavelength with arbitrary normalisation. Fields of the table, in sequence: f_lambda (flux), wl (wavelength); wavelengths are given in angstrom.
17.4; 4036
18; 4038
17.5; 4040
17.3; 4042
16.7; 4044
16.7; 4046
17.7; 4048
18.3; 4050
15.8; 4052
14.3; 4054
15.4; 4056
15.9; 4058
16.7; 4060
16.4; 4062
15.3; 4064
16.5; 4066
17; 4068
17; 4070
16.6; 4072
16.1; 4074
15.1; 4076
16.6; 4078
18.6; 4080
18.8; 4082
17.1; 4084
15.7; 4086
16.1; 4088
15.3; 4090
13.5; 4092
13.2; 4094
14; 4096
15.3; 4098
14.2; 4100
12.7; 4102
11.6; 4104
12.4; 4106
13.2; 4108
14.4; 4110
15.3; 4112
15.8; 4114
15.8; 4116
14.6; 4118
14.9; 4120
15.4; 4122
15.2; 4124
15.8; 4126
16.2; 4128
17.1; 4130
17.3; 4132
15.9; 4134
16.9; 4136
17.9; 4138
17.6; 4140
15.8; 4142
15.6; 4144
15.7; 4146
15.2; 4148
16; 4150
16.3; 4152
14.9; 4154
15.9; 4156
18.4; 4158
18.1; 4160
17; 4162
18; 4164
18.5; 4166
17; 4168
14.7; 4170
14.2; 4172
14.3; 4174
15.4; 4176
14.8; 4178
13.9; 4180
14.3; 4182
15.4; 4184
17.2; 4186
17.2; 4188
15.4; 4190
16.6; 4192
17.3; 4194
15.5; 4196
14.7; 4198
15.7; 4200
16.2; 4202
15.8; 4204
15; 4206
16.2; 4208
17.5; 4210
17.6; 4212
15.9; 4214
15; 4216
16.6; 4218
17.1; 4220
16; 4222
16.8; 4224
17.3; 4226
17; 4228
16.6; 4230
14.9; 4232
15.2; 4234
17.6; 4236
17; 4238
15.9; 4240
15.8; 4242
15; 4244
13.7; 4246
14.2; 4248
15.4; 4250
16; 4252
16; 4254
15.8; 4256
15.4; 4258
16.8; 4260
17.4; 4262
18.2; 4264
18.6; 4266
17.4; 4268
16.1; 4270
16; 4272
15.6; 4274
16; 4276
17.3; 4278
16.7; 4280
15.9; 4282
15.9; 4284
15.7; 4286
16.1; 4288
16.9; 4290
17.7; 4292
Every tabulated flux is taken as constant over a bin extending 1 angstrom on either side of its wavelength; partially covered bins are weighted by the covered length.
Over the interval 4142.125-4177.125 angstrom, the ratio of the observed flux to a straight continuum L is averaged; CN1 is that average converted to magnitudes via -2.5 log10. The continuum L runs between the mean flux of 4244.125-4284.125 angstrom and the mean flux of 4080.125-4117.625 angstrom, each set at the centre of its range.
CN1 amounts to -0.06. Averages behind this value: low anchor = 14.8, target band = 16.2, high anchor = 16.2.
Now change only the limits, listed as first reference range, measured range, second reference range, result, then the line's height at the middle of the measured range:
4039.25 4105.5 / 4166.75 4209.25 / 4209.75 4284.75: 0.04 mag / 16.1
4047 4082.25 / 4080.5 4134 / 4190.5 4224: 0.09 mag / 16.4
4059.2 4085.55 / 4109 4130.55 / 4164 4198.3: 0.06 mag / 16.3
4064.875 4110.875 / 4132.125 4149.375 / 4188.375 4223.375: -0.05 mag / 15.7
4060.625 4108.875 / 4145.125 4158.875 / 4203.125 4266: -0.02 mag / 15.7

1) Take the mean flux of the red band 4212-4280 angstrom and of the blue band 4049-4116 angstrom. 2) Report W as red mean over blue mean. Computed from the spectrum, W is 1.1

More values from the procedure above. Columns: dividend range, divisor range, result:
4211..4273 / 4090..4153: 1.07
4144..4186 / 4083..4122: 1.10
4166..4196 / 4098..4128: 1.08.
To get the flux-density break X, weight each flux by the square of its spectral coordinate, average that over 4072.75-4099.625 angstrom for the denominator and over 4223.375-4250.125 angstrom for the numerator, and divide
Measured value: 1.1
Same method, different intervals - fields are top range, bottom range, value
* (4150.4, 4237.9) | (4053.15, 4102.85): 1.09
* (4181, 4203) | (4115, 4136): 1.04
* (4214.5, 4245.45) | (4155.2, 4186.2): 1.04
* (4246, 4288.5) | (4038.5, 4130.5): 1.13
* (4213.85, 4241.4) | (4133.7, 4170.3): 1.02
